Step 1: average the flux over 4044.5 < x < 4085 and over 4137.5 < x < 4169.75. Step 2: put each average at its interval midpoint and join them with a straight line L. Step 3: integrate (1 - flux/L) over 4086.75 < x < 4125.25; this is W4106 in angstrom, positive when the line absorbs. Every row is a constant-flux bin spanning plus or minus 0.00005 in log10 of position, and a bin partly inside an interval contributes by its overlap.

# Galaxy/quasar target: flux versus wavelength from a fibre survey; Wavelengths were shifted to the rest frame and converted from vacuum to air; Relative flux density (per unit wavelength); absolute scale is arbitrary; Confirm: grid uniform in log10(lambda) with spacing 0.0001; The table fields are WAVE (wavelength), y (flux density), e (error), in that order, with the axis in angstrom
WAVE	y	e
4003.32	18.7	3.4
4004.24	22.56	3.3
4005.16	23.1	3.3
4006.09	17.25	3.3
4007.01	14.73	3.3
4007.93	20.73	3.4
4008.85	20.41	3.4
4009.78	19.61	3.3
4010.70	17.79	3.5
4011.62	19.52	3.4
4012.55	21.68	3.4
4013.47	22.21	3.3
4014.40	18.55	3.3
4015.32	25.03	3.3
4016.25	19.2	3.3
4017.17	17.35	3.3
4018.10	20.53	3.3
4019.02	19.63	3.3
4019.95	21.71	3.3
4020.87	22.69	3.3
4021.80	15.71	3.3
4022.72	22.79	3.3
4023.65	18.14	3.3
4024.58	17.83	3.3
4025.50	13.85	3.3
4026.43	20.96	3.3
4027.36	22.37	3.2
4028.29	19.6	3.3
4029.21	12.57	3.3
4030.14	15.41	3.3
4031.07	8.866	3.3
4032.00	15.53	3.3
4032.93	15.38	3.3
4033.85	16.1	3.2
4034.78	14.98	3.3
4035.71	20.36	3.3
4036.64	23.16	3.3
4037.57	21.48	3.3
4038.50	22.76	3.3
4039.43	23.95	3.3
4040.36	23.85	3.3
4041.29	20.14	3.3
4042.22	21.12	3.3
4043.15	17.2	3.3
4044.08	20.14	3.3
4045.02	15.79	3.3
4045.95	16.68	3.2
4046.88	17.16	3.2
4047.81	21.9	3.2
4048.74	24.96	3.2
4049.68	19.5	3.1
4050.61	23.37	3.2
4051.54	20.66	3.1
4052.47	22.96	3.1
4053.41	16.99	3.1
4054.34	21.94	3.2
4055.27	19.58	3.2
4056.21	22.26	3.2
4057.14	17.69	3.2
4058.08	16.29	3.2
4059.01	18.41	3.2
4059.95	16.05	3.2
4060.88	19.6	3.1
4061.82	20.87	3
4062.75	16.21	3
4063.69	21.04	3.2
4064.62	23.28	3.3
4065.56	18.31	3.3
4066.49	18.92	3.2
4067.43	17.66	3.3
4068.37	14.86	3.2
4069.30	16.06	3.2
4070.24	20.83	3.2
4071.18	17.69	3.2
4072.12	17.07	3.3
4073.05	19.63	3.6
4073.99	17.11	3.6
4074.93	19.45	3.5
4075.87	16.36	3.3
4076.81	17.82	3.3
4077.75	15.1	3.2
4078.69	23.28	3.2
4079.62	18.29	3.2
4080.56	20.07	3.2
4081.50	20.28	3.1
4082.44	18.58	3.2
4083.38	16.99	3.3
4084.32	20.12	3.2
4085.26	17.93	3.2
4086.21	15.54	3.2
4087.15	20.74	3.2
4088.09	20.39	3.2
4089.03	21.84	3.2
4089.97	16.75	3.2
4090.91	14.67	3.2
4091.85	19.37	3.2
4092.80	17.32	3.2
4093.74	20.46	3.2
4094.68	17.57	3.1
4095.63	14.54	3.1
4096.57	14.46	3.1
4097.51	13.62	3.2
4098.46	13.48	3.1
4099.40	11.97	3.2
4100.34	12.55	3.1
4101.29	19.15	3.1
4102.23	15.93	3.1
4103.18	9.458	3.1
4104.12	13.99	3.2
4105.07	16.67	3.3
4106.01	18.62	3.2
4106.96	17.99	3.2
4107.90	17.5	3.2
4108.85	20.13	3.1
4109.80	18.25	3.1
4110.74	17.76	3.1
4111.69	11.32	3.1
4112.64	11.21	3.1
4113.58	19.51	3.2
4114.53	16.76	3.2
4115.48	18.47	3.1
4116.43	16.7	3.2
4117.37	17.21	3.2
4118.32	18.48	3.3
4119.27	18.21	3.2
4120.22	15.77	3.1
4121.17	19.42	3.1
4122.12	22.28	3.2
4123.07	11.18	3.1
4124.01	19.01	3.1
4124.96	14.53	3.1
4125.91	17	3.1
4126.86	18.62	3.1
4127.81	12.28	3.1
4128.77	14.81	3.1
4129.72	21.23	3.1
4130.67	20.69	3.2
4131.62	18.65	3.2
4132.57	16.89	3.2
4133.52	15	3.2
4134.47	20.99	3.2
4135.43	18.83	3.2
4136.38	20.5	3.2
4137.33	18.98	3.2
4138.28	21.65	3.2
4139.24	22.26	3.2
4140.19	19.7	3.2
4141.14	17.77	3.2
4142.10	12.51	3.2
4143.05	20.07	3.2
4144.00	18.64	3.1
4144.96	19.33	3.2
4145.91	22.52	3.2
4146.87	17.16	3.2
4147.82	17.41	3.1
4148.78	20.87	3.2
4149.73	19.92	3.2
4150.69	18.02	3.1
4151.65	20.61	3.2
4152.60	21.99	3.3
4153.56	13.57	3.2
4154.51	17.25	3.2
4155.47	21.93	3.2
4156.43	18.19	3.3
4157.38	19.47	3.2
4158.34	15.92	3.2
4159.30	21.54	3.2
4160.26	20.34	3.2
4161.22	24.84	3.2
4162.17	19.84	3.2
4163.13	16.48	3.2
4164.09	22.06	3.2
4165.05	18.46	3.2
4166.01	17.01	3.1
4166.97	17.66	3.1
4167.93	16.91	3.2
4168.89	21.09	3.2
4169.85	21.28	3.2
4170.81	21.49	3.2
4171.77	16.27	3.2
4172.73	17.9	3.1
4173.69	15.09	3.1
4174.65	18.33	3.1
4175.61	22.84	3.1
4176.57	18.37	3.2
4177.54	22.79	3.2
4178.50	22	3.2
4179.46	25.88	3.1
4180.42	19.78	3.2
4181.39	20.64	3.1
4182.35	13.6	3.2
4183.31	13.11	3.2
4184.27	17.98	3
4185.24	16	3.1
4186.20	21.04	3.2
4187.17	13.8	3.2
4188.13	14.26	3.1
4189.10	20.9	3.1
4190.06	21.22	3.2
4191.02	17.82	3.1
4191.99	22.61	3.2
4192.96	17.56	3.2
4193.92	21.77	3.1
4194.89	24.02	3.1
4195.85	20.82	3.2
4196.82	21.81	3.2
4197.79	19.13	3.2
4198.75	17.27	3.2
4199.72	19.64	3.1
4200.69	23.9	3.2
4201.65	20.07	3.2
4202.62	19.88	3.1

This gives 4.8 angstrom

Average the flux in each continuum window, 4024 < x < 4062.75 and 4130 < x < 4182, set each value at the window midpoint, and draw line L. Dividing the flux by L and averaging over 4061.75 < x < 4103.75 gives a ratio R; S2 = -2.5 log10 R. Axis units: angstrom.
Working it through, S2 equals 0.09 mag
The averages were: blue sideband 19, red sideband 19.4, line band 17.6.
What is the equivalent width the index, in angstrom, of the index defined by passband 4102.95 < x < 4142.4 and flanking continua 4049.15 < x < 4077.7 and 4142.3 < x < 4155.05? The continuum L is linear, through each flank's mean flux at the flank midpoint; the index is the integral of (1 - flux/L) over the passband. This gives 3.1 angstrom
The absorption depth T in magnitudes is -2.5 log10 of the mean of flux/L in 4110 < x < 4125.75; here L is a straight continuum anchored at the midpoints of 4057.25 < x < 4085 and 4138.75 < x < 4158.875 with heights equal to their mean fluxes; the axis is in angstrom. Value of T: 0.12 mag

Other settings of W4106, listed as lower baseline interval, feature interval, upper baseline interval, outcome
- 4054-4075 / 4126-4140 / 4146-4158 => 0.2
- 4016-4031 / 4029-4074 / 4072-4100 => -2.0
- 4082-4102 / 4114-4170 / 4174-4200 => -0.9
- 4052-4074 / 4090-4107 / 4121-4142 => 2.6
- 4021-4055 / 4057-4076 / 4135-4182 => 0.9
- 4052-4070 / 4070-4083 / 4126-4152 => 0.2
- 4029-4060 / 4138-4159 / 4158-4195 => 0.3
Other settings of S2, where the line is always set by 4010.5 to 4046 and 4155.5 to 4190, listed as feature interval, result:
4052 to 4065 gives -0.024 mag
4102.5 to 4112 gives 0.173 mag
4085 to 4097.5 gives 0.083 mag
